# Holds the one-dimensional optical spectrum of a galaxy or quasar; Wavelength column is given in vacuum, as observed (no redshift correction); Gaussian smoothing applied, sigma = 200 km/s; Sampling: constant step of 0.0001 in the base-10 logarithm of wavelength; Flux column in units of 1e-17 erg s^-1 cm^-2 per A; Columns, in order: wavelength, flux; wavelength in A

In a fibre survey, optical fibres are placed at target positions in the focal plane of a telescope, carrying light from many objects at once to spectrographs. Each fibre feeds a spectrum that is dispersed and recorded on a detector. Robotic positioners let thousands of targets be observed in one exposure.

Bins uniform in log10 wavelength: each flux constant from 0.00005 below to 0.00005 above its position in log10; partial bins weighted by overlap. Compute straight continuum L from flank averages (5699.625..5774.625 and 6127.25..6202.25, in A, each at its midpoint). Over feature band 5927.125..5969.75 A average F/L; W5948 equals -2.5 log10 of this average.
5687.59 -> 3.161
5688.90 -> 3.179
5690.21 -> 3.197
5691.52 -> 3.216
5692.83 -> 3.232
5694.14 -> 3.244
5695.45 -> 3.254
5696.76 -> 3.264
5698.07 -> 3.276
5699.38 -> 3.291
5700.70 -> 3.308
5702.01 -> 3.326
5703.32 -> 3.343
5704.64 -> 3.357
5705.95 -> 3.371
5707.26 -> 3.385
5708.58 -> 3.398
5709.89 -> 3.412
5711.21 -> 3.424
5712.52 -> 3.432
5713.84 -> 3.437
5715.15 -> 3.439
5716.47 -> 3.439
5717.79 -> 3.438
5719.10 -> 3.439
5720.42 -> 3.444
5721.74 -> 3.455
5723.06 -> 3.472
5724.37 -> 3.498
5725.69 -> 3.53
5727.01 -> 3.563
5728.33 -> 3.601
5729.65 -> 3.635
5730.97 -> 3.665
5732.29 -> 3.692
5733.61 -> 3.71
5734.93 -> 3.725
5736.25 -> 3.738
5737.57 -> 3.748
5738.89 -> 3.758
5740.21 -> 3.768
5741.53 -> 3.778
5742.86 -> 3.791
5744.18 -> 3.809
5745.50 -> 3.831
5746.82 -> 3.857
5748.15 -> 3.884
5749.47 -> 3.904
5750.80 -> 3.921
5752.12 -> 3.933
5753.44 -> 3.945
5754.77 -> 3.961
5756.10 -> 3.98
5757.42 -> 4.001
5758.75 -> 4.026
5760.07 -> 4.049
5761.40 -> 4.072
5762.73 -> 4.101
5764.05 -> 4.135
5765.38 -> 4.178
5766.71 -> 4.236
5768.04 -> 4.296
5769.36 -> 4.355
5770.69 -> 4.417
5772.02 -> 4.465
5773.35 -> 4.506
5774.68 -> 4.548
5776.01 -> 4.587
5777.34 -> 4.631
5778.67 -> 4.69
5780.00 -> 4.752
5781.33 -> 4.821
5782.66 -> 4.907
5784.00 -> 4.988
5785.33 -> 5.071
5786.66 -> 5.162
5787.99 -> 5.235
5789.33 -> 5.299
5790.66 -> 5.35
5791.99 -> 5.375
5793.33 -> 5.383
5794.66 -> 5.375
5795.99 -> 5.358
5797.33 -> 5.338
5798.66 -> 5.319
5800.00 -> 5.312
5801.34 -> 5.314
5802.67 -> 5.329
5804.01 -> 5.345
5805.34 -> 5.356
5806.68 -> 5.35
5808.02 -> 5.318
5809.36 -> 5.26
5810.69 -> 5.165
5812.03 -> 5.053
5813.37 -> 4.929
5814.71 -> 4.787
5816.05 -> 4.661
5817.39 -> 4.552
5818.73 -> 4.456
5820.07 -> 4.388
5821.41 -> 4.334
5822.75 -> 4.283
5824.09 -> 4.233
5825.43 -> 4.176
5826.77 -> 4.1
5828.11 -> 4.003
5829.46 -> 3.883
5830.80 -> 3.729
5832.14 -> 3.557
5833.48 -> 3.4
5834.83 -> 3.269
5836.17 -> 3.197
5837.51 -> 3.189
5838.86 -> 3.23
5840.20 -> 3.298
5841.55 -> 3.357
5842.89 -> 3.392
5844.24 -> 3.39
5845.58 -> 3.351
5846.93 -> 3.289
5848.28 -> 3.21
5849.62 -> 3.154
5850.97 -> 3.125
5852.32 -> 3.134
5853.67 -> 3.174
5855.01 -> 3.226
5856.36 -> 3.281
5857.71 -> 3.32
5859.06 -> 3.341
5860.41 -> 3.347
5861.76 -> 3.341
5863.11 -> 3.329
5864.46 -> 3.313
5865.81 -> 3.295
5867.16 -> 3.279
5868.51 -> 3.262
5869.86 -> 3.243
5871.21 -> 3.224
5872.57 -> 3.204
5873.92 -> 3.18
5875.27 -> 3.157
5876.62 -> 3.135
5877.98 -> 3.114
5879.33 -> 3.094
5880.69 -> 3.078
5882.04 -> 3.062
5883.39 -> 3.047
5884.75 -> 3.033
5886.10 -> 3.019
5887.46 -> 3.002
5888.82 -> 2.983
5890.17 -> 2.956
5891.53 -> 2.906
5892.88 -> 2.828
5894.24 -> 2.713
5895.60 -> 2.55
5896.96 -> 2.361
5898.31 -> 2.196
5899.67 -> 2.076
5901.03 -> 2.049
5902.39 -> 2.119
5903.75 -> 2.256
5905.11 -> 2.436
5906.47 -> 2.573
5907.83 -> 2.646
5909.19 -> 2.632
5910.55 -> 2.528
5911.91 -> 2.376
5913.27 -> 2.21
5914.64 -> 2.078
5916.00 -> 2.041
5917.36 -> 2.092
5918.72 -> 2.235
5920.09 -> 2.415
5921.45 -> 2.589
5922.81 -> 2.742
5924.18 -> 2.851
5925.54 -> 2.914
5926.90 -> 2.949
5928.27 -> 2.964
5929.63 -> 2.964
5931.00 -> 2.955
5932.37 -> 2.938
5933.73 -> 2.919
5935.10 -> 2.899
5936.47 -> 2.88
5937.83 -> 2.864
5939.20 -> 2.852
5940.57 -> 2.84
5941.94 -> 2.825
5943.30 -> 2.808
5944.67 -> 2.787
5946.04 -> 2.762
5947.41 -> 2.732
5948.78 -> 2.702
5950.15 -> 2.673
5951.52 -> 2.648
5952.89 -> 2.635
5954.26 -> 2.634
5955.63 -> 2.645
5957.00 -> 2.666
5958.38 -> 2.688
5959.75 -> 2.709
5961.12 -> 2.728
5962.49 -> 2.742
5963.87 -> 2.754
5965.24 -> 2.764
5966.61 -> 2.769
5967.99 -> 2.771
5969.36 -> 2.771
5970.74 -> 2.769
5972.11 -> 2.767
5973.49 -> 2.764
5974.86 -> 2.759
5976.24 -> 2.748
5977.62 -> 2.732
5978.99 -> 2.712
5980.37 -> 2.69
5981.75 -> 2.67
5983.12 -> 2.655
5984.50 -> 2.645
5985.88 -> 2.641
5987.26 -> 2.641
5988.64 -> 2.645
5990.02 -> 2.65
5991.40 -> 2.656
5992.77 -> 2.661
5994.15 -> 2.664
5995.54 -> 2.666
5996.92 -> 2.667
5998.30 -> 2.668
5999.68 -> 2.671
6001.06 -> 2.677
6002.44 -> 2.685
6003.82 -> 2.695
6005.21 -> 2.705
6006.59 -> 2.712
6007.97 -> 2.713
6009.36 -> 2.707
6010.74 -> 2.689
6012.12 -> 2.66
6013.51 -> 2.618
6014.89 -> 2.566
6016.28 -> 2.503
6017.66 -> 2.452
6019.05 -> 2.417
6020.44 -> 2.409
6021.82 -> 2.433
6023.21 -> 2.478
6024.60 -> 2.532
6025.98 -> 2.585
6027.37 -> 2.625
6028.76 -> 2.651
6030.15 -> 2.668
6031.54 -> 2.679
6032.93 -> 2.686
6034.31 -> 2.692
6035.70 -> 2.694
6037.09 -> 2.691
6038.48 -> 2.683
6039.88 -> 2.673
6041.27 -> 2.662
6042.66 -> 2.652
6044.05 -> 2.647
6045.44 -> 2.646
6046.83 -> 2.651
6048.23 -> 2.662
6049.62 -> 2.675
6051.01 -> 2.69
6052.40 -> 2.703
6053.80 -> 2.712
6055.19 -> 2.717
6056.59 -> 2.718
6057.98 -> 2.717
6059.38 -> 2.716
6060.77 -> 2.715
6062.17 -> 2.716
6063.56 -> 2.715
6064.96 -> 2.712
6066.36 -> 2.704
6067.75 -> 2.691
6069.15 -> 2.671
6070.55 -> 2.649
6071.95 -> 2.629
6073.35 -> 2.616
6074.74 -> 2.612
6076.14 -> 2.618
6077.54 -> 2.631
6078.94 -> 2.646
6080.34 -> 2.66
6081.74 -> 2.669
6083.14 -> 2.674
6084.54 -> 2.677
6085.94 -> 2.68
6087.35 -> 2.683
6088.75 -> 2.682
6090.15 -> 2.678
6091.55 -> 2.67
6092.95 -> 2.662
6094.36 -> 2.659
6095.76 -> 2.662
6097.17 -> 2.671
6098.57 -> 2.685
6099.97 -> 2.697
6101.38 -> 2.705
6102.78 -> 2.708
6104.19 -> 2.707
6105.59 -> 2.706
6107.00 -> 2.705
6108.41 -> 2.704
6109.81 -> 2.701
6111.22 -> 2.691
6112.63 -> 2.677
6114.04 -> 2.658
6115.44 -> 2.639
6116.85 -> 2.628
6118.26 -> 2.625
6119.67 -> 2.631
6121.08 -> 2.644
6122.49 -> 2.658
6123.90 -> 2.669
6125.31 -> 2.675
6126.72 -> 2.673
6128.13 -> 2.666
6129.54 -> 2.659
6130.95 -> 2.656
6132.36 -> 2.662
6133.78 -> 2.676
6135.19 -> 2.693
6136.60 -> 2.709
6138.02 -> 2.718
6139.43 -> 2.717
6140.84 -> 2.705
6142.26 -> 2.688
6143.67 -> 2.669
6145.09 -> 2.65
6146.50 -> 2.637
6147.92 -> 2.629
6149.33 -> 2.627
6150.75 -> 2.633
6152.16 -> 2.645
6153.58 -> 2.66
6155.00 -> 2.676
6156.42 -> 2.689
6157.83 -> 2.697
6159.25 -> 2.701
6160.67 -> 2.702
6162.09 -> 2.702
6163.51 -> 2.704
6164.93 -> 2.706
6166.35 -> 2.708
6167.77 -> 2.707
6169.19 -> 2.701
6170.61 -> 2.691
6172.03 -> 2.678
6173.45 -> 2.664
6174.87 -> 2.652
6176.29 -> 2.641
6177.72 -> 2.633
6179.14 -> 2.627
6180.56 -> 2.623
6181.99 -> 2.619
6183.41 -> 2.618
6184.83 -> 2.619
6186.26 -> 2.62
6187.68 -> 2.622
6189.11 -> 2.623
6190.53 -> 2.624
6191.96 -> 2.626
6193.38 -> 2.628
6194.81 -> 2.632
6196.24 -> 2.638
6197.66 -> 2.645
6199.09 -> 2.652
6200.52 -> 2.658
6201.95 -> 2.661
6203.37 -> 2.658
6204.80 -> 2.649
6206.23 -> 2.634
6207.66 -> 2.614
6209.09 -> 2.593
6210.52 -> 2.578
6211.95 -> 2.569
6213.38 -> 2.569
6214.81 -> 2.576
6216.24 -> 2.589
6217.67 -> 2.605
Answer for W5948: 0.16 mag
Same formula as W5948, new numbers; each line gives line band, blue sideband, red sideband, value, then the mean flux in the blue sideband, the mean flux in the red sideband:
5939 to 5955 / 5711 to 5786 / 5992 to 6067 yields 0.11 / 3.98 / 2.65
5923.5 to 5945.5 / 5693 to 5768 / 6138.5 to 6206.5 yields 0.11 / 3.66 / 2.66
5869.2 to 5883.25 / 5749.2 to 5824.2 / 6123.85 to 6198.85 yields 0.32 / 4.71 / 2.66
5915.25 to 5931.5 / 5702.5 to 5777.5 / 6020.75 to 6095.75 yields 0.19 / 3.81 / 2.66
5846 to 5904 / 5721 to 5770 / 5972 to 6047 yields 0.09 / 3.85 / 2.65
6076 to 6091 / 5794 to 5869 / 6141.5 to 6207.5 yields 0.14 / 4.05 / 2.66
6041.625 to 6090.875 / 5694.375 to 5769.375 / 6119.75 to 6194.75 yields 0.08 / 3.68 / 2.66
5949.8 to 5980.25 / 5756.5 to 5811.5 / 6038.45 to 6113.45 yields 0.27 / 4.85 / 2.68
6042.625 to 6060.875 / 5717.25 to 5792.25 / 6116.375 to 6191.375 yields 0.13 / 4.13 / 2.66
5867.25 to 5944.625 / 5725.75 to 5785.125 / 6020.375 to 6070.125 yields 0.21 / 4.09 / 2.66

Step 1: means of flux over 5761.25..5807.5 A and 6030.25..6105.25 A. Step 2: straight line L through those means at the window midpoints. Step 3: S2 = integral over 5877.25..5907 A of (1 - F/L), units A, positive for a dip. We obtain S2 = 9.9 A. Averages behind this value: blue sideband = 4.9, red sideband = 2.68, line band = 2.7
